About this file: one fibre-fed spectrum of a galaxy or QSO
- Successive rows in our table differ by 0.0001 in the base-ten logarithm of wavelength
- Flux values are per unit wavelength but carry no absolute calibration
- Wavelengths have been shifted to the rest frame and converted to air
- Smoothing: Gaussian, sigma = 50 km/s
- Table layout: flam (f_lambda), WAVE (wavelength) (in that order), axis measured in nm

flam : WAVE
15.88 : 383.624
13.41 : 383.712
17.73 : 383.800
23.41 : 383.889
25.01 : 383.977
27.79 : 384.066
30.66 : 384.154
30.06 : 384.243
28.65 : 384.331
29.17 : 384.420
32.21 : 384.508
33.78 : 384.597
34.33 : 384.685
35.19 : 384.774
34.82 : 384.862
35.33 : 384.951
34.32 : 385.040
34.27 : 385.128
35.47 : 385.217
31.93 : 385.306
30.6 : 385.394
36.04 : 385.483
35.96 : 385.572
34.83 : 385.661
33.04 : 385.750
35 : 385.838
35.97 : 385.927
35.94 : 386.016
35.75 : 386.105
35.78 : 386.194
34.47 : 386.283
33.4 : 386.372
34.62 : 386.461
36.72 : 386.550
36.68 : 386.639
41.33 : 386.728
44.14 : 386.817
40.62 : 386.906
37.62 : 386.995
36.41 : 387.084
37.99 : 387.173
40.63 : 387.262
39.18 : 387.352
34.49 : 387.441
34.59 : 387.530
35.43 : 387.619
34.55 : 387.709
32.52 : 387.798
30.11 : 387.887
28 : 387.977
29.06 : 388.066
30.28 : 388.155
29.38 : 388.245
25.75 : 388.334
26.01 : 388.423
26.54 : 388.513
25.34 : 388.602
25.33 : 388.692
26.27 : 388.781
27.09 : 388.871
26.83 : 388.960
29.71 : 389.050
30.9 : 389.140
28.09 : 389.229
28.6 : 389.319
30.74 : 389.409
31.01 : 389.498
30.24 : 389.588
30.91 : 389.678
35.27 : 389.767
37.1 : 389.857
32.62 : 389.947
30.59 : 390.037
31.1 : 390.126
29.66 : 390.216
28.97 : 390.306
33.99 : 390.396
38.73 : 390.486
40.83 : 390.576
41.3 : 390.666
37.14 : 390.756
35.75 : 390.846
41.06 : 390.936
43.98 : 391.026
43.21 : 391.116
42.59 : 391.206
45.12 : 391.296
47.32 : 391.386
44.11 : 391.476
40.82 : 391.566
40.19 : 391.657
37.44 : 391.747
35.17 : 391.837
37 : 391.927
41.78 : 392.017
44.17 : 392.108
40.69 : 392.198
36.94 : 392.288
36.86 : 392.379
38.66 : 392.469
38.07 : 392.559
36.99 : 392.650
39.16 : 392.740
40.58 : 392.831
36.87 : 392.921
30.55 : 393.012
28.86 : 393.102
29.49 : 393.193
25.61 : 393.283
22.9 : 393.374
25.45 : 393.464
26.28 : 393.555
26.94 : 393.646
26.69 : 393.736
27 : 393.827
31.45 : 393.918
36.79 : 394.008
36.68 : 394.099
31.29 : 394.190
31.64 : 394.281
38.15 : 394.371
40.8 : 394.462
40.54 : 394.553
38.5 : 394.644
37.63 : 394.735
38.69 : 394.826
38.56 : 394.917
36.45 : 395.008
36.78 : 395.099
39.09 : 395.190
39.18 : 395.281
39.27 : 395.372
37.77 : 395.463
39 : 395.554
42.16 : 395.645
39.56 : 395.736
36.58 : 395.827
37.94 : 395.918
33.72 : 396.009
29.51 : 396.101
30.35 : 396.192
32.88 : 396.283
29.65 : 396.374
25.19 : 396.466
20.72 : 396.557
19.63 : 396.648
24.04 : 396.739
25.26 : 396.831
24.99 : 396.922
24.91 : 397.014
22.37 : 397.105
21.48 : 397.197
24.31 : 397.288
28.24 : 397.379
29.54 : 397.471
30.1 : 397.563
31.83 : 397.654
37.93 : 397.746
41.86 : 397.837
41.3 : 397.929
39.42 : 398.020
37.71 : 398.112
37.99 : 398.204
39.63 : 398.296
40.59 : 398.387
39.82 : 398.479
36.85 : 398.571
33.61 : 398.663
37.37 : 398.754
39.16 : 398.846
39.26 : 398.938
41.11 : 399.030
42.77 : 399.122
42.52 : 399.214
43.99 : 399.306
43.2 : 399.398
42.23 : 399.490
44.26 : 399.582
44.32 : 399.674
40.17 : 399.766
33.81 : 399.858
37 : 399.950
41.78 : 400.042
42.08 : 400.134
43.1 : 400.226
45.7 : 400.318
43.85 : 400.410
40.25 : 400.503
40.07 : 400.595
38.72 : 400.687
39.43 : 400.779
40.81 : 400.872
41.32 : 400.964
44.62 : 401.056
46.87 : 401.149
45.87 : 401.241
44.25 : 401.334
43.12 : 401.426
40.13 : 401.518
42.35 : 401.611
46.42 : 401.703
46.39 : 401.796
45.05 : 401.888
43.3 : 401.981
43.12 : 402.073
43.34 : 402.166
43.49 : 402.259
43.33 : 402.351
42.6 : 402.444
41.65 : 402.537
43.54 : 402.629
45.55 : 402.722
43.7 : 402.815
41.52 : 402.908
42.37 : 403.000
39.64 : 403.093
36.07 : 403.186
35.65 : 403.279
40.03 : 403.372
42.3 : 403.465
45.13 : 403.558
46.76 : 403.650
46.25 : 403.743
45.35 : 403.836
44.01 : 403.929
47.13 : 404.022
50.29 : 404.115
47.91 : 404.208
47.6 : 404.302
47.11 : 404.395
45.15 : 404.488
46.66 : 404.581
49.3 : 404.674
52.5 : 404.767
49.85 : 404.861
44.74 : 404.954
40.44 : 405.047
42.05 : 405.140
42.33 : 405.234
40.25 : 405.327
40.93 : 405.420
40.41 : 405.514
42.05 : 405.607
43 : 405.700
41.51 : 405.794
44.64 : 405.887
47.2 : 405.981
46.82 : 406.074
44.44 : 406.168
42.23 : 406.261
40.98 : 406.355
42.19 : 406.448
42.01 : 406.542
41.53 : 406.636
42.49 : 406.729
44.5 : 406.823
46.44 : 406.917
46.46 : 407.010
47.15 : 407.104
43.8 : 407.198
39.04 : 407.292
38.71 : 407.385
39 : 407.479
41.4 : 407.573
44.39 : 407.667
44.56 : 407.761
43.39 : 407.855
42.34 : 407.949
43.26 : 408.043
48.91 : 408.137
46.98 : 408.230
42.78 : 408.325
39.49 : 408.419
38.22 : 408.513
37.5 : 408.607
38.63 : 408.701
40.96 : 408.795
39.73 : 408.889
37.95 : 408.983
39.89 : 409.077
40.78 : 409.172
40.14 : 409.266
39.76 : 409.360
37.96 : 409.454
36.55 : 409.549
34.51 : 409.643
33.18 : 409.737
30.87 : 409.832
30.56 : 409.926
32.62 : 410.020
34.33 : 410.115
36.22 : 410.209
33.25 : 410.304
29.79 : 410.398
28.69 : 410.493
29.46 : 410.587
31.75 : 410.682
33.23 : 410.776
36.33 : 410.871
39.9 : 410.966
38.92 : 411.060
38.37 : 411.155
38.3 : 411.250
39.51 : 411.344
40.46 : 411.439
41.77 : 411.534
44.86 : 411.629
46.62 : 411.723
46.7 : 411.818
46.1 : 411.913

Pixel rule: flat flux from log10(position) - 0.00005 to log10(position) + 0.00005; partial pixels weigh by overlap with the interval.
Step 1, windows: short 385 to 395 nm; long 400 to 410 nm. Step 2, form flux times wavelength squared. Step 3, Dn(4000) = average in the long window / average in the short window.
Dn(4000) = 1.33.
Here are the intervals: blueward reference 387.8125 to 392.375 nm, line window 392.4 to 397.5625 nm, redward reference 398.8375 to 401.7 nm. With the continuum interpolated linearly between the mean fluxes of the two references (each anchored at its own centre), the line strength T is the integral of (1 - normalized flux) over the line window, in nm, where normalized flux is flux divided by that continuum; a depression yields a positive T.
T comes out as 0.75 nm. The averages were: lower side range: 34.2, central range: 32.3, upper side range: 42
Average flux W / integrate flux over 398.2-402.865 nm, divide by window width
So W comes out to 41.9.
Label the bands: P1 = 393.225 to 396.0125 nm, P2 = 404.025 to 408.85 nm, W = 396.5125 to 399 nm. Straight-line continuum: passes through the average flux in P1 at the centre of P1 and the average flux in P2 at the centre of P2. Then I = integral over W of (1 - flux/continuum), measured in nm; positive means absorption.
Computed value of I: 0.33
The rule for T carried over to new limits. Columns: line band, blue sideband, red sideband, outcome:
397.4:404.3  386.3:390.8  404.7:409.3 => -0.37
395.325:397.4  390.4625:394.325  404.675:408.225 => 0.45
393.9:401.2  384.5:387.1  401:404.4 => 0.85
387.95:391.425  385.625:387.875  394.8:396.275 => 0.35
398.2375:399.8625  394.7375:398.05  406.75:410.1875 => -0.29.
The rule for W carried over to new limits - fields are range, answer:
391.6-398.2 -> 33.7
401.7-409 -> 43.4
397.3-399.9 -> 38.4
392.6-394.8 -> 32.8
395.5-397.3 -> 29.3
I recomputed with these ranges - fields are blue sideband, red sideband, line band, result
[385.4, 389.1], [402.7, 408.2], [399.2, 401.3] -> -0.06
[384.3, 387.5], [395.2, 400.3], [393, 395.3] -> 0.15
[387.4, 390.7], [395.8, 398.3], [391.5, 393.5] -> -0.32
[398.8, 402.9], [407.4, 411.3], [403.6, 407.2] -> -0.43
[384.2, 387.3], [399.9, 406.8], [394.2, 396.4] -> 0.16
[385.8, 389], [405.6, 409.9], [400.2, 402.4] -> -0.24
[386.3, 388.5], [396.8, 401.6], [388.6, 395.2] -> 0.19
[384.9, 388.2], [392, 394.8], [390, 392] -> -0.23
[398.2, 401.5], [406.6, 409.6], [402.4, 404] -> -0.04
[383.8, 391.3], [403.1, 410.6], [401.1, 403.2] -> -0.20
